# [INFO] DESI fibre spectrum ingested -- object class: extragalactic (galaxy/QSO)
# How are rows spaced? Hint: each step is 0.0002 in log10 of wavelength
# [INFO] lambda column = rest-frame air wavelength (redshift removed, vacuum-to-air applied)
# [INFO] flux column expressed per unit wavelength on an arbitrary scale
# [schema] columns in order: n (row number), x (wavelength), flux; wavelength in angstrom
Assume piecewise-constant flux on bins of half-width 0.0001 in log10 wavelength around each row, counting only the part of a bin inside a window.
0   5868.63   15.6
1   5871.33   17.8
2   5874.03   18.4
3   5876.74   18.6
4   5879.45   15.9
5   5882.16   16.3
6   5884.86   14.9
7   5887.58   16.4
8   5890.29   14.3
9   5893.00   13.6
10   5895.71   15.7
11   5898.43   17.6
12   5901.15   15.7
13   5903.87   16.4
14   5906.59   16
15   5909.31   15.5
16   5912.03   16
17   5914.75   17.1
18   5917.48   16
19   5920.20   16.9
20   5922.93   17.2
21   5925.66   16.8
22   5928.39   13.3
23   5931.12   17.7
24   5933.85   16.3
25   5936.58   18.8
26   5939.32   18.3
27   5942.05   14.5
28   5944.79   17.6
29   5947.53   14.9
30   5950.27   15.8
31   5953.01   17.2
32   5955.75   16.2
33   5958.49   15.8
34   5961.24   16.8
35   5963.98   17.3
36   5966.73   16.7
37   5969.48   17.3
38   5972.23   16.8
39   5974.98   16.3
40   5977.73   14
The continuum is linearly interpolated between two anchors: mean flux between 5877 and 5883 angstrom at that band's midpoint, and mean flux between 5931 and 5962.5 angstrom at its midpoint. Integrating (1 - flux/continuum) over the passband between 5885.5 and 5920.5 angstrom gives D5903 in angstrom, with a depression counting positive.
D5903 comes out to 1.4 angstrom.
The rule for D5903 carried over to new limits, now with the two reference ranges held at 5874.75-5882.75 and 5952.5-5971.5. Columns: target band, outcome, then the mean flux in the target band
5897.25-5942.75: 1.1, 16.5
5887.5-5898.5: 1.2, 15.2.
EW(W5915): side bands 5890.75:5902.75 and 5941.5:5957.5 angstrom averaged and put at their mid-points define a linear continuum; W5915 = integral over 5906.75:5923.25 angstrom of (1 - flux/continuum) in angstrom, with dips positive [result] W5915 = -0.65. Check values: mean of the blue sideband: 15.6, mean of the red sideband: 16.1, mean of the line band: 16.4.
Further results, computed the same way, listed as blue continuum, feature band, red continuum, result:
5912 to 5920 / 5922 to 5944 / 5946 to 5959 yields -0.47 angstrom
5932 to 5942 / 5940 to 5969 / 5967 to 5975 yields 1.27 angstrom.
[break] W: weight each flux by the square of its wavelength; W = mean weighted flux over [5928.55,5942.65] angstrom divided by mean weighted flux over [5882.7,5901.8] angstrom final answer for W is 1.11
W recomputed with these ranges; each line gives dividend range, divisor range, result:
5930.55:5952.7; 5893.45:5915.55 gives 1.05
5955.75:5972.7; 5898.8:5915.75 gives 1.05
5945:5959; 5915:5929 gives 1.00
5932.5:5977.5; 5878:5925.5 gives 1.06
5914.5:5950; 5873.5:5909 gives 1.04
